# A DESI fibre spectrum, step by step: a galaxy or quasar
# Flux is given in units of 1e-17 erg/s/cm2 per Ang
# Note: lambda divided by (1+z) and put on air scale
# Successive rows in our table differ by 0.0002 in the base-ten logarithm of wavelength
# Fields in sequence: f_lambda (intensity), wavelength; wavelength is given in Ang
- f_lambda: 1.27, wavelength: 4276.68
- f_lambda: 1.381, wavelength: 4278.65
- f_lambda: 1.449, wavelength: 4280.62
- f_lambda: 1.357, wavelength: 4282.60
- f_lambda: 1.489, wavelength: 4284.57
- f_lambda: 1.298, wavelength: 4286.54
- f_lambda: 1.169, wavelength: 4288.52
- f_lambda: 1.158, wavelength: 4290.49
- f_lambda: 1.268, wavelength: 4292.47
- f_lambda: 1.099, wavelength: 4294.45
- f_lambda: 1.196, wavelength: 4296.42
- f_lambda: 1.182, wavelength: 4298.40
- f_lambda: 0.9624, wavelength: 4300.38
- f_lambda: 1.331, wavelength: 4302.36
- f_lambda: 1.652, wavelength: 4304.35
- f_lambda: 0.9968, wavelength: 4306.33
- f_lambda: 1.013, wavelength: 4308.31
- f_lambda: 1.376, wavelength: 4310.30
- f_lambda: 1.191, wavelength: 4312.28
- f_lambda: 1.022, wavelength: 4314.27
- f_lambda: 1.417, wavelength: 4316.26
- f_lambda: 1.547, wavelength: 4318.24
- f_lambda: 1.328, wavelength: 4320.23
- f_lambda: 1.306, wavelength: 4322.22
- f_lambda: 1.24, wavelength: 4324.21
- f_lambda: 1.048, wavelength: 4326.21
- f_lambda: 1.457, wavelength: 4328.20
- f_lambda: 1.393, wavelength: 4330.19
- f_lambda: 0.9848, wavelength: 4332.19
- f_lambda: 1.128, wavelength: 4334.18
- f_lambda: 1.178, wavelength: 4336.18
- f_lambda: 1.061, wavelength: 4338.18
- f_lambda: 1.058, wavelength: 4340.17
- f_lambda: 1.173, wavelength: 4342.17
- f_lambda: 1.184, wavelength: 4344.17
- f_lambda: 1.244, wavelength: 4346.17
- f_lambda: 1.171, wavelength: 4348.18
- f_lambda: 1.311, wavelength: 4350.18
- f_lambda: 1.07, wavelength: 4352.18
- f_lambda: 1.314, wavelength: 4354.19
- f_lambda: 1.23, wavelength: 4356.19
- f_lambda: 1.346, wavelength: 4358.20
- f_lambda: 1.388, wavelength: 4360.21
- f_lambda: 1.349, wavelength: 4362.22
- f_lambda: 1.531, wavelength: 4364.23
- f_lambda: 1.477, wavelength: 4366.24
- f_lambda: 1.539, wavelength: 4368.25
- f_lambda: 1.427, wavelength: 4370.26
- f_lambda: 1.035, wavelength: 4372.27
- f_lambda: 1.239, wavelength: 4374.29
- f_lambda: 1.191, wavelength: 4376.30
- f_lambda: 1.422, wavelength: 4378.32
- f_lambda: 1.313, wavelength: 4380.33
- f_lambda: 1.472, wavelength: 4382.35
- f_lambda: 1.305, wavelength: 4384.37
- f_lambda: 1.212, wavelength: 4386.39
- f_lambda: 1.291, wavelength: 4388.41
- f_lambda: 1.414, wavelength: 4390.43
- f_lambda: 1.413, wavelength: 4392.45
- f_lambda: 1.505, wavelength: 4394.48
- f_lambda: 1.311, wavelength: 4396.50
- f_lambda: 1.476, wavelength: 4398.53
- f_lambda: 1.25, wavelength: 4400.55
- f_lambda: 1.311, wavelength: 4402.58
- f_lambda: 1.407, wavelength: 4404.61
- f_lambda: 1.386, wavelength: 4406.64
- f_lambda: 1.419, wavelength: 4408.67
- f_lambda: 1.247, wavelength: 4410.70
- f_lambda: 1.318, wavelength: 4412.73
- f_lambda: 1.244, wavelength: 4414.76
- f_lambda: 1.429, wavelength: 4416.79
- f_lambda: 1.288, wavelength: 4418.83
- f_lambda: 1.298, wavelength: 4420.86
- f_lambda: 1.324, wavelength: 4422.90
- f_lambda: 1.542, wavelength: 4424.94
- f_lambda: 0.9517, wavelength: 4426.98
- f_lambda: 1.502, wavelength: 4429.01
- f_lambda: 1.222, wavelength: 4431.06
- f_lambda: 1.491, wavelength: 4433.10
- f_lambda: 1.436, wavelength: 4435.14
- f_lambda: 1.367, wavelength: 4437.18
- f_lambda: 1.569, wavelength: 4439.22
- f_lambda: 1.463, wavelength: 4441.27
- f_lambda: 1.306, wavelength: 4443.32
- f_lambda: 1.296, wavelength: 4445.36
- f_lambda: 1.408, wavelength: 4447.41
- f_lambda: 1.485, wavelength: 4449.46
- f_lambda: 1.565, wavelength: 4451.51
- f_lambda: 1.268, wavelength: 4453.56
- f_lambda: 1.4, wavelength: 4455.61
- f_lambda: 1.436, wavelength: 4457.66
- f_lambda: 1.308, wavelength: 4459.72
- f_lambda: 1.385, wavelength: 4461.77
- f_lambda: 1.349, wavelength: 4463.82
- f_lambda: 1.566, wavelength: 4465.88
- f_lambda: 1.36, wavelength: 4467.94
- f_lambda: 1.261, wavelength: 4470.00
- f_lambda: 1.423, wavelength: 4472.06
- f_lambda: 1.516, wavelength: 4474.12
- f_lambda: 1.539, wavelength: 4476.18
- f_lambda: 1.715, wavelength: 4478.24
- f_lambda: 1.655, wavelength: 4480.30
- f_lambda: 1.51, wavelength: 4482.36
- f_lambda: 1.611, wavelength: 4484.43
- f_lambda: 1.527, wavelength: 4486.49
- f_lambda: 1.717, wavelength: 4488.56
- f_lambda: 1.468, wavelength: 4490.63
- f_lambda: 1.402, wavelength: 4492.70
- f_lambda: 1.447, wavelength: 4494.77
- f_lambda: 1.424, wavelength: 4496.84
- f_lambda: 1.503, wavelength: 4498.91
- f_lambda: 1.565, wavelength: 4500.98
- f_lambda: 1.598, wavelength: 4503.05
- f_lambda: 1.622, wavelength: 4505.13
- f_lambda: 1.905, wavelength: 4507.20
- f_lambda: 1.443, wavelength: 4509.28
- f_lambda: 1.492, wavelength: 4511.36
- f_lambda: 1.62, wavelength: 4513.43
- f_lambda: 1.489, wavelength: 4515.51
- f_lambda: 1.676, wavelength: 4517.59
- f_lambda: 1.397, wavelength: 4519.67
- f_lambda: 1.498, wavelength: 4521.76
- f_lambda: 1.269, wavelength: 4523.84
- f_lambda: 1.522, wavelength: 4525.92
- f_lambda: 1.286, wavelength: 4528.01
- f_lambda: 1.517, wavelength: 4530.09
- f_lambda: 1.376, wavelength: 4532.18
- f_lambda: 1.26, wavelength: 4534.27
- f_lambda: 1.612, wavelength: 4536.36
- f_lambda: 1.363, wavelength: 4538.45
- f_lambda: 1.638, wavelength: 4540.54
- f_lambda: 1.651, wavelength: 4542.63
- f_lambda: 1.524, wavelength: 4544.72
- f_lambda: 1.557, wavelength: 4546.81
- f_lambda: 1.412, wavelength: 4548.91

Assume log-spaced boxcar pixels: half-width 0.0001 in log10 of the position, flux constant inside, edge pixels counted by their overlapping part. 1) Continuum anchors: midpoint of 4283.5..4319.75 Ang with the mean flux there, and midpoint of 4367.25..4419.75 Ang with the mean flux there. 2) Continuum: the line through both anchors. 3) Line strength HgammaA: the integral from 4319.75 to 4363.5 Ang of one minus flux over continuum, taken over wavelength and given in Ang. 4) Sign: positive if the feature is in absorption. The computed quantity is 2.0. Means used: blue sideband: 1.24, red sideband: 1.34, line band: 1.23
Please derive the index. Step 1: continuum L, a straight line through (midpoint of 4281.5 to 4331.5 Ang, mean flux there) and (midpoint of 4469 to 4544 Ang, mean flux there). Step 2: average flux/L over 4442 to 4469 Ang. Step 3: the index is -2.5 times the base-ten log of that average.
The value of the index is 0.041 mag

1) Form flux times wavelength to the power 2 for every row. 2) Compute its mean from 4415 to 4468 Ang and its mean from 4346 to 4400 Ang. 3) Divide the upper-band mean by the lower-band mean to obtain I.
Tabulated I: 1.07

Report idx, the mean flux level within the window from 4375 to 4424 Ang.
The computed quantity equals 1.34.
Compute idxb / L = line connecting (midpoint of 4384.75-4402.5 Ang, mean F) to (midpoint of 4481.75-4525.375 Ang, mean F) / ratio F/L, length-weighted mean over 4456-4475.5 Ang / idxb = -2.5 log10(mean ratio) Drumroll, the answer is 0.05 mag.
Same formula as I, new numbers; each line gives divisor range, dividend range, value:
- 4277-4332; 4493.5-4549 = 1.31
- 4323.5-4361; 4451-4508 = 1.32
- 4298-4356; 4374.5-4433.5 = 1.14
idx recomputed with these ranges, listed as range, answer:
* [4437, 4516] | 1.49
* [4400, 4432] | 1.32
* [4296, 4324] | 1.25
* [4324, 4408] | 1.29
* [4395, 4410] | 1.37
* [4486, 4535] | 1.5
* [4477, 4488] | 1.61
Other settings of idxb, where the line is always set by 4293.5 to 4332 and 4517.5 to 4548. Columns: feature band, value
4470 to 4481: -0.09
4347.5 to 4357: 0.06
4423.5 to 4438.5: 0.00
